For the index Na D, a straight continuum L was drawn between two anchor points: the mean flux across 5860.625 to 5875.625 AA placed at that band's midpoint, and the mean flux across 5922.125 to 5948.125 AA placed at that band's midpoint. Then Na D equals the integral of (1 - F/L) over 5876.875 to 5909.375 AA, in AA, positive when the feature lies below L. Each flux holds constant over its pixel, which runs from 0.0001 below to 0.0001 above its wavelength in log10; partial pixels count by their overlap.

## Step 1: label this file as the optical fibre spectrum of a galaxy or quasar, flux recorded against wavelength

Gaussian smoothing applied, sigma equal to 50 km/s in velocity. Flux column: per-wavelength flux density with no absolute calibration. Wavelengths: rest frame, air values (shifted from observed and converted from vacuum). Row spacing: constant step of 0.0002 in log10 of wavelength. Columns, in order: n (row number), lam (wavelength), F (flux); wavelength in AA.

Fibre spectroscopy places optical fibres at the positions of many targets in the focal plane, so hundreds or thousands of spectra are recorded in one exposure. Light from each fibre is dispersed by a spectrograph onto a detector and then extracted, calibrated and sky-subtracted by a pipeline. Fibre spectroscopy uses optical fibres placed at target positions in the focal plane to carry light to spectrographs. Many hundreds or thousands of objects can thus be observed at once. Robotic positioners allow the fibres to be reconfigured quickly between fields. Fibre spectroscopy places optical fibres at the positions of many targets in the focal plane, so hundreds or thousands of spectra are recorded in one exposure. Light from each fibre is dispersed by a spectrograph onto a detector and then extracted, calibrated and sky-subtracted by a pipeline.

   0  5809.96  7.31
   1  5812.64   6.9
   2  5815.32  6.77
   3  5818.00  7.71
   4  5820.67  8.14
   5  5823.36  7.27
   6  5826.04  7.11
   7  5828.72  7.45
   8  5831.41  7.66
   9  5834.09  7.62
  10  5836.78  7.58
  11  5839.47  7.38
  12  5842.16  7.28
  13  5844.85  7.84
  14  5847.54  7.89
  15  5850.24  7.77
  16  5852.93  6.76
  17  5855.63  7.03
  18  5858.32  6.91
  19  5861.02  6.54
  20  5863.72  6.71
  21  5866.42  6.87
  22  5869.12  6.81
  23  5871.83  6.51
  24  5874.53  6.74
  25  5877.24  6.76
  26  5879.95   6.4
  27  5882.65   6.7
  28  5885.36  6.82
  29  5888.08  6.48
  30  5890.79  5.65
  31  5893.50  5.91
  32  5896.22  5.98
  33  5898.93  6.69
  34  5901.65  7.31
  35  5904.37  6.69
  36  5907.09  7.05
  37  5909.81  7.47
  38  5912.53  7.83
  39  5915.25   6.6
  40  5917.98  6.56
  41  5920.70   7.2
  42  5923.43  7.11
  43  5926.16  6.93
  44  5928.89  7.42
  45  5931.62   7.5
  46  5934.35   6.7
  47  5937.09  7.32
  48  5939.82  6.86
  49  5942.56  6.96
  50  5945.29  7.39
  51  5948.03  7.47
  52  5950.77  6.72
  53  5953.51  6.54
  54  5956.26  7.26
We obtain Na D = 1.5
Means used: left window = 6.71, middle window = 6.56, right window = 7.15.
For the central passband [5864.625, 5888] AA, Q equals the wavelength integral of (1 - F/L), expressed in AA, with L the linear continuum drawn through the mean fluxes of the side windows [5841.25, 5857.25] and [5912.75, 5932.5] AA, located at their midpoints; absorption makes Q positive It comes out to 1.95 AA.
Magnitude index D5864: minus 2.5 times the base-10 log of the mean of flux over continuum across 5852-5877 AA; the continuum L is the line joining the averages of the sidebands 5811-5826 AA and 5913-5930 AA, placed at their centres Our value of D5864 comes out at 0.066 mag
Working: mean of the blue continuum 7.33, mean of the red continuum 7.01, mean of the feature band 6.76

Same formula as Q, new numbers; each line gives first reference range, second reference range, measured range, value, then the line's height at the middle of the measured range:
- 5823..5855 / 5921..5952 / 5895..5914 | 0.6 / 7.24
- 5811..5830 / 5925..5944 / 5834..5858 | -0.5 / 7.28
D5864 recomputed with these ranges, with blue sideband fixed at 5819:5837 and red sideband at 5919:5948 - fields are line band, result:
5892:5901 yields 0.16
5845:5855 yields 0.00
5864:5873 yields 0.10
